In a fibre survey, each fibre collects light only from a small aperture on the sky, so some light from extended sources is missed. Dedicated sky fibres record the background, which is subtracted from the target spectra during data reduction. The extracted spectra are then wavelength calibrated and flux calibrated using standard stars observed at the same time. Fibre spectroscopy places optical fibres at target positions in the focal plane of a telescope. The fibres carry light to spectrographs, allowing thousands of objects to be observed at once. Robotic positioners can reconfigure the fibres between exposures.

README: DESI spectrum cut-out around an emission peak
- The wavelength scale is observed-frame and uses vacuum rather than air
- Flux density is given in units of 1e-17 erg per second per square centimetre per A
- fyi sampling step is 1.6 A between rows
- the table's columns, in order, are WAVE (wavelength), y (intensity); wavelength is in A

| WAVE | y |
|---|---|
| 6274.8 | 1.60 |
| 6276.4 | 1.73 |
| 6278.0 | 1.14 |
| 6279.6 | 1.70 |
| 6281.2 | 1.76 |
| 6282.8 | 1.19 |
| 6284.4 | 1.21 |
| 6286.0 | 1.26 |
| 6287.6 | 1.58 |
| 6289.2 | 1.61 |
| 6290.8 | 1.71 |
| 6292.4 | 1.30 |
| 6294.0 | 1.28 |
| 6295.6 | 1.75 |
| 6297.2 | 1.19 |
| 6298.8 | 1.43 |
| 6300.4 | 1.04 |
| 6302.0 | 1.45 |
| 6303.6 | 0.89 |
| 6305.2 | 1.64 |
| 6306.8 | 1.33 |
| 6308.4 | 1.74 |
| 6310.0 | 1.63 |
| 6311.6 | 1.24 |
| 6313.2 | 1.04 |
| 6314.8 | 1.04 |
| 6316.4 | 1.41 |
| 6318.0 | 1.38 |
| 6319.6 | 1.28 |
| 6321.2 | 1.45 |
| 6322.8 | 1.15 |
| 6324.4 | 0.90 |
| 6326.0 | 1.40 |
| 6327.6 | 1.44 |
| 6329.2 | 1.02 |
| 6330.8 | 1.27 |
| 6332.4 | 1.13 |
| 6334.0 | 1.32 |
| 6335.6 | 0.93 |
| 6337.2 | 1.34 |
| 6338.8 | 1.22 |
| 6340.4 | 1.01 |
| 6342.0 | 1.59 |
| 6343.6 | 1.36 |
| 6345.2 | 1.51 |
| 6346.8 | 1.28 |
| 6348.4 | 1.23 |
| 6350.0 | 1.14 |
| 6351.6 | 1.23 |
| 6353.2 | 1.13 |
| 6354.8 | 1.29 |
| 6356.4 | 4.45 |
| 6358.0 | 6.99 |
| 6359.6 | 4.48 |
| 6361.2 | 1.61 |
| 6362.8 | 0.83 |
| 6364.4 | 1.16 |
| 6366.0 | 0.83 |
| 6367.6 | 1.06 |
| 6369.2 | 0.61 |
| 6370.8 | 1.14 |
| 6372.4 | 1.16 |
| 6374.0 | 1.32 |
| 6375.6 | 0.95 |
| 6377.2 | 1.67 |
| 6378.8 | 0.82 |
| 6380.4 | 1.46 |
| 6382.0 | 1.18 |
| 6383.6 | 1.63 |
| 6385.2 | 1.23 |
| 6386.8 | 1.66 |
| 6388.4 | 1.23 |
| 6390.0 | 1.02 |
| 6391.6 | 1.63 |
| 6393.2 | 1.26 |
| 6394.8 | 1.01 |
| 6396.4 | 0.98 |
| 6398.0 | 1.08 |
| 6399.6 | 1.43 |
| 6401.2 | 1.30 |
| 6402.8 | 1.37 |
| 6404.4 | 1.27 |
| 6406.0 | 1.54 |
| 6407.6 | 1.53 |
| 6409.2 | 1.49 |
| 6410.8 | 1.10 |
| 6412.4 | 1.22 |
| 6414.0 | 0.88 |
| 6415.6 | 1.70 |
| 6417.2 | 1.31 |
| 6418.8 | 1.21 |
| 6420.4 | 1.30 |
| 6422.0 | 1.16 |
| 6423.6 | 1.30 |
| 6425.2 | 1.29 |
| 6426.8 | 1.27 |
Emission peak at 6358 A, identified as H-beta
